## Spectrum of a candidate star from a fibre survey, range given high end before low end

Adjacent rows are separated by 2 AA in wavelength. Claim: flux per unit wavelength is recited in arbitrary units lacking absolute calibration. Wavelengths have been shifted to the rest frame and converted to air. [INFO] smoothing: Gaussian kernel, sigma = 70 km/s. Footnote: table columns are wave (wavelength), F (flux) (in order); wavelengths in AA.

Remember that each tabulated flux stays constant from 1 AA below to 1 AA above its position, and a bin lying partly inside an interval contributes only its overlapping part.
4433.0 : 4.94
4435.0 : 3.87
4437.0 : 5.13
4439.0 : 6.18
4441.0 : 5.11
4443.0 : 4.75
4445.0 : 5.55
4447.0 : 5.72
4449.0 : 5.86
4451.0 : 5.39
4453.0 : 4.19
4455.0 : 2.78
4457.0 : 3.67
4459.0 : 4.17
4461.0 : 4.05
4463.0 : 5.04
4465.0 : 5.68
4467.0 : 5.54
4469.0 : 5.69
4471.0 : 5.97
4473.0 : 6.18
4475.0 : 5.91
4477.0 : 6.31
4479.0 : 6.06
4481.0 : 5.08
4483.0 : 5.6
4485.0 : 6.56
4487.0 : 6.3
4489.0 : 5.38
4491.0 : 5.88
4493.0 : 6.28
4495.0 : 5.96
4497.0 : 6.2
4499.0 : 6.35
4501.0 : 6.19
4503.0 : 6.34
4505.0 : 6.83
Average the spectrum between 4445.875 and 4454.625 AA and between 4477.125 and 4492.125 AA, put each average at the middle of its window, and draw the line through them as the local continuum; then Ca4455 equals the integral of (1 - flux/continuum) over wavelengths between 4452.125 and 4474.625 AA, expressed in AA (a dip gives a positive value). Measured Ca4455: 2.4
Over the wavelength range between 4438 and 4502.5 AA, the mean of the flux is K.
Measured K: 5.49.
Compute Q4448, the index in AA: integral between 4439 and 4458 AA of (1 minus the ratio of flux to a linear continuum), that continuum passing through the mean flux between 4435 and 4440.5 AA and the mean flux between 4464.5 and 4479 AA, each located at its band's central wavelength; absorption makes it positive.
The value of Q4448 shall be 2.1 AA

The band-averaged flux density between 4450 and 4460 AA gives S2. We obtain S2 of 4.04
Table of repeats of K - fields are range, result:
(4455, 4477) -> 5.13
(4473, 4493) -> 5.93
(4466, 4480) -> 5.95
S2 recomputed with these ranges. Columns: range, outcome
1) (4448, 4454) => 5.15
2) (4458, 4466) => 4.73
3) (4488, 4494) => 5.85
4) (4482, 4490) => 5.96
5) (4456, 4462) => 3.96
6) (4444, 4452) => 5.63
